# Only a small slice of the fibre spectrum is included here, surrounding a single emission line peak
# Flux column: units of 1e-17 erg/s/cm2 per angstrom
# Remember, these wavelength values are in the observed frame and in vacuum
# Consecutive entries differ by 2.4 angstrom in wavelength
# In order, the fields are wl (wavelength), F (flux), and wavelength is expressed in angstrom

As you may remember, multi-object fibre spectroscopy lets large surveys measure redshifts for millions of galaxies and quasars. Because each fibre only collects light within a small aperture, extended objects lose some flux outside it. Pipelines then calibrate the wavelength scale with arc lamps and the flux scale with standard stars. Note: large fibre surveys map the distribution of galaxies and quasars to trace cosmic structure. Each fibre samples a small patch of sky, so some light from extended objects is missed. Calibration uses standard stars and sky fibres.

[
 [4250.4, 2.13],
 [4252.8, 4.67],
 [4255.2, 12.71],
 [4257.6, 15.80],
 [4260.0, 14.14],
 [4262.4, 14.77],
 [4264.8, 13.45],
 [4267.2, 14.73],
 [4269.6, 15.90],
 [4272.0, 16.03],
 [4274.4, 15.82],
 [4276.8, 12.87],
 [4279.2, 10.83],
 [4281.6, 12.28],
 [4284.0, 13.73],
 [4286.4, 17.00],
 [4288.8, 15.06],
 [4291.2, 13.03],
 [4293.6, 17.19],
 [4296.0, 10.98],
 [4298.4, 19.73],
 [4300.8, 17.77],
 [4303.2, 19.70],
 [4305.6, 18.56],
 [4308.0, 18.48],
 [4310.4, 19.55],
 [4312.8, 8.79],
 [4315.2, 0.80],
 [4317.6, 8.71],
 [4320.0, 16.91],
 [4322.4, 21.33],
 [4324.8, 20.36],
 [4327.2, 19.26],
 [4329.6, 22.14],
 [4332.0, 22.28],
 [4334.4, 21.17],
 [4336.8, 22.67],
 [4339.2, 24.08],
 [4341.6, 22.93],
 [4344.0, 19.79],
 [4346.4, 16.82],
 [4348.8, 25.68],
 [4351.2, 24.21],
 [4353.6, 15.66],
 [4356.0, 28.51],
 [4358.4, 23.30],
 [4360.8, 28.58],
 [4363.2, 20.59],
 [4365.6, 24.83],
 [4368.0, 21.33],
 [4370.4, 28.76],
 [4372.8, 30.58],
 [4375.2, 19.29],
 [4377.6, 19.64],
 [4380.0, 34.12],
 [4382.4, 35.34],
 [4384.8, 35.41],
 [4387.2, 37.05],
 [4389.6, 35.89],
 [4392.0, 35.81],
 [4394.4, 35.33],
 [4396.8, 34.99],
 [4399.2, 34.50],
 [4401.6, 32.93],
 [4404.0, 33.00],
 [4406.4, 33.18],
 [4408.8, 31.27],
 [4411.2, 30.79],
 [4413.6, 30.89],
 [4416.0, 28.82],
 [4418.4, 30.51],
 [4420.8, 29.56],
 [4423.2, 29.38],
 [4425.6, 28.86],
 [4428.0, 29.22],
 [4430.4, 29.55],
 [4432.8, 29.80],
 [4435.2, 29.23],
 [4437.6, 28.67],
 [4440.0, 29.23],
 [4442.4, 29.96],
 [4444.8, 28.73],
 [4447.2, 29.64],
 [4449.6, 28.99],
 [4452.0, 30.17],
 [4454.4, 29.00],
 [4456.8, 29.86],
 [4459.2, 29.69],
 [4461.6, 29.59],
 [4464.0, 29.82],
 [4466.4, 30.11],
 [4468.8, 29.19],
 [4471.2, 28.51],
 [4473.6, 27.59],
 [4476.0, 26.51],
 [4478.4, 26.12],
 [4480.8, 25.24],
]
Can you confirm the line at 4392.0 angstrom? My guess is Lyman alpha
